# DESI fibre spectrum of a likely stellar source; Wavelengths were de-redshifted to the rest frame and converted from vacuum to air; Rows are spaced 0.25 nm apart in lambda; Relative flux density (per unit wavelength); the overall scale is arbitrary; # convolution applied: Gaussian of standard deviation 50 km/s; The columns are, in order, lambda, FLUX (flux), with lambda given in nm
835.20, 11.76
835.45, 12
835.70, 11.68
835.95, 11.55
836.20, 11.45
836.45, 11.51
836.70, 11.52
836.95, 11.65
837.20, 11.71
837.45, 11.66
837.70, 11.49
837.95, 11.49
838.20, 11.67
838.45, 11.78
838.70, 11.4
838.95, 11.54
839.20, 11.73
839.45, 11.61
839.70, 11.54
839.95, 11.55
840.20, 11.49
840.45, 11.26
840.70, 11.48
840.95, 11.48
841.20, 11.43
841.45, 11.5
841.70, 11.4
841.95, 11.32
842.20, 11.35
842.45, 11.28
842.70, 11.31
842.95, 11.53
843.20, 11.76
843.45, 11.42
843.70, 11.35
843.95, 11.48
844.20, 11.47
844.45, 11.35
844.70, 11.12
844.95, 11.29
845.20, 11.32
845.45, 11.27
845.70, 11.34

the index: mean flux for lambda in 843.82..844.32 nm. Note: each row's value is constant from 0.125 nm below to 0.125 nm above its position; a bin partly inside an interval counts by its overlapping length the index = 11.5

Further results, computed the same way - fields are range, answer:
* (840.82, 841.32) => 11.5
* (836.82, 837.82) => 11.6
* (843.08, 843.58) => 11.6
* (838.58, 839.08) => 11.5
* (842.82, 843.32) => 11.6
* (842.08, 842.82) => 11.3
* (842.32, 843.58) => 11.5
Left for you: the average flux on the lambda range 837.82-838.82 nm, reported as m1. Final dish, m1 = 11.6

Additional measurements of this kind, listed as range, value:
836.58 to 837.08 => 11.6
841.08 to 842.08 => 11.4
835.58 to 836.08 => 11.6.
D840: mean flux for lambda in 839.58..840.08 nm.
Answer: 11.5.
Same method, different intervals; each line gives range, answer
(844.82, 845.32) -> 11.3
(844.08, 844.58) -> 11.4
